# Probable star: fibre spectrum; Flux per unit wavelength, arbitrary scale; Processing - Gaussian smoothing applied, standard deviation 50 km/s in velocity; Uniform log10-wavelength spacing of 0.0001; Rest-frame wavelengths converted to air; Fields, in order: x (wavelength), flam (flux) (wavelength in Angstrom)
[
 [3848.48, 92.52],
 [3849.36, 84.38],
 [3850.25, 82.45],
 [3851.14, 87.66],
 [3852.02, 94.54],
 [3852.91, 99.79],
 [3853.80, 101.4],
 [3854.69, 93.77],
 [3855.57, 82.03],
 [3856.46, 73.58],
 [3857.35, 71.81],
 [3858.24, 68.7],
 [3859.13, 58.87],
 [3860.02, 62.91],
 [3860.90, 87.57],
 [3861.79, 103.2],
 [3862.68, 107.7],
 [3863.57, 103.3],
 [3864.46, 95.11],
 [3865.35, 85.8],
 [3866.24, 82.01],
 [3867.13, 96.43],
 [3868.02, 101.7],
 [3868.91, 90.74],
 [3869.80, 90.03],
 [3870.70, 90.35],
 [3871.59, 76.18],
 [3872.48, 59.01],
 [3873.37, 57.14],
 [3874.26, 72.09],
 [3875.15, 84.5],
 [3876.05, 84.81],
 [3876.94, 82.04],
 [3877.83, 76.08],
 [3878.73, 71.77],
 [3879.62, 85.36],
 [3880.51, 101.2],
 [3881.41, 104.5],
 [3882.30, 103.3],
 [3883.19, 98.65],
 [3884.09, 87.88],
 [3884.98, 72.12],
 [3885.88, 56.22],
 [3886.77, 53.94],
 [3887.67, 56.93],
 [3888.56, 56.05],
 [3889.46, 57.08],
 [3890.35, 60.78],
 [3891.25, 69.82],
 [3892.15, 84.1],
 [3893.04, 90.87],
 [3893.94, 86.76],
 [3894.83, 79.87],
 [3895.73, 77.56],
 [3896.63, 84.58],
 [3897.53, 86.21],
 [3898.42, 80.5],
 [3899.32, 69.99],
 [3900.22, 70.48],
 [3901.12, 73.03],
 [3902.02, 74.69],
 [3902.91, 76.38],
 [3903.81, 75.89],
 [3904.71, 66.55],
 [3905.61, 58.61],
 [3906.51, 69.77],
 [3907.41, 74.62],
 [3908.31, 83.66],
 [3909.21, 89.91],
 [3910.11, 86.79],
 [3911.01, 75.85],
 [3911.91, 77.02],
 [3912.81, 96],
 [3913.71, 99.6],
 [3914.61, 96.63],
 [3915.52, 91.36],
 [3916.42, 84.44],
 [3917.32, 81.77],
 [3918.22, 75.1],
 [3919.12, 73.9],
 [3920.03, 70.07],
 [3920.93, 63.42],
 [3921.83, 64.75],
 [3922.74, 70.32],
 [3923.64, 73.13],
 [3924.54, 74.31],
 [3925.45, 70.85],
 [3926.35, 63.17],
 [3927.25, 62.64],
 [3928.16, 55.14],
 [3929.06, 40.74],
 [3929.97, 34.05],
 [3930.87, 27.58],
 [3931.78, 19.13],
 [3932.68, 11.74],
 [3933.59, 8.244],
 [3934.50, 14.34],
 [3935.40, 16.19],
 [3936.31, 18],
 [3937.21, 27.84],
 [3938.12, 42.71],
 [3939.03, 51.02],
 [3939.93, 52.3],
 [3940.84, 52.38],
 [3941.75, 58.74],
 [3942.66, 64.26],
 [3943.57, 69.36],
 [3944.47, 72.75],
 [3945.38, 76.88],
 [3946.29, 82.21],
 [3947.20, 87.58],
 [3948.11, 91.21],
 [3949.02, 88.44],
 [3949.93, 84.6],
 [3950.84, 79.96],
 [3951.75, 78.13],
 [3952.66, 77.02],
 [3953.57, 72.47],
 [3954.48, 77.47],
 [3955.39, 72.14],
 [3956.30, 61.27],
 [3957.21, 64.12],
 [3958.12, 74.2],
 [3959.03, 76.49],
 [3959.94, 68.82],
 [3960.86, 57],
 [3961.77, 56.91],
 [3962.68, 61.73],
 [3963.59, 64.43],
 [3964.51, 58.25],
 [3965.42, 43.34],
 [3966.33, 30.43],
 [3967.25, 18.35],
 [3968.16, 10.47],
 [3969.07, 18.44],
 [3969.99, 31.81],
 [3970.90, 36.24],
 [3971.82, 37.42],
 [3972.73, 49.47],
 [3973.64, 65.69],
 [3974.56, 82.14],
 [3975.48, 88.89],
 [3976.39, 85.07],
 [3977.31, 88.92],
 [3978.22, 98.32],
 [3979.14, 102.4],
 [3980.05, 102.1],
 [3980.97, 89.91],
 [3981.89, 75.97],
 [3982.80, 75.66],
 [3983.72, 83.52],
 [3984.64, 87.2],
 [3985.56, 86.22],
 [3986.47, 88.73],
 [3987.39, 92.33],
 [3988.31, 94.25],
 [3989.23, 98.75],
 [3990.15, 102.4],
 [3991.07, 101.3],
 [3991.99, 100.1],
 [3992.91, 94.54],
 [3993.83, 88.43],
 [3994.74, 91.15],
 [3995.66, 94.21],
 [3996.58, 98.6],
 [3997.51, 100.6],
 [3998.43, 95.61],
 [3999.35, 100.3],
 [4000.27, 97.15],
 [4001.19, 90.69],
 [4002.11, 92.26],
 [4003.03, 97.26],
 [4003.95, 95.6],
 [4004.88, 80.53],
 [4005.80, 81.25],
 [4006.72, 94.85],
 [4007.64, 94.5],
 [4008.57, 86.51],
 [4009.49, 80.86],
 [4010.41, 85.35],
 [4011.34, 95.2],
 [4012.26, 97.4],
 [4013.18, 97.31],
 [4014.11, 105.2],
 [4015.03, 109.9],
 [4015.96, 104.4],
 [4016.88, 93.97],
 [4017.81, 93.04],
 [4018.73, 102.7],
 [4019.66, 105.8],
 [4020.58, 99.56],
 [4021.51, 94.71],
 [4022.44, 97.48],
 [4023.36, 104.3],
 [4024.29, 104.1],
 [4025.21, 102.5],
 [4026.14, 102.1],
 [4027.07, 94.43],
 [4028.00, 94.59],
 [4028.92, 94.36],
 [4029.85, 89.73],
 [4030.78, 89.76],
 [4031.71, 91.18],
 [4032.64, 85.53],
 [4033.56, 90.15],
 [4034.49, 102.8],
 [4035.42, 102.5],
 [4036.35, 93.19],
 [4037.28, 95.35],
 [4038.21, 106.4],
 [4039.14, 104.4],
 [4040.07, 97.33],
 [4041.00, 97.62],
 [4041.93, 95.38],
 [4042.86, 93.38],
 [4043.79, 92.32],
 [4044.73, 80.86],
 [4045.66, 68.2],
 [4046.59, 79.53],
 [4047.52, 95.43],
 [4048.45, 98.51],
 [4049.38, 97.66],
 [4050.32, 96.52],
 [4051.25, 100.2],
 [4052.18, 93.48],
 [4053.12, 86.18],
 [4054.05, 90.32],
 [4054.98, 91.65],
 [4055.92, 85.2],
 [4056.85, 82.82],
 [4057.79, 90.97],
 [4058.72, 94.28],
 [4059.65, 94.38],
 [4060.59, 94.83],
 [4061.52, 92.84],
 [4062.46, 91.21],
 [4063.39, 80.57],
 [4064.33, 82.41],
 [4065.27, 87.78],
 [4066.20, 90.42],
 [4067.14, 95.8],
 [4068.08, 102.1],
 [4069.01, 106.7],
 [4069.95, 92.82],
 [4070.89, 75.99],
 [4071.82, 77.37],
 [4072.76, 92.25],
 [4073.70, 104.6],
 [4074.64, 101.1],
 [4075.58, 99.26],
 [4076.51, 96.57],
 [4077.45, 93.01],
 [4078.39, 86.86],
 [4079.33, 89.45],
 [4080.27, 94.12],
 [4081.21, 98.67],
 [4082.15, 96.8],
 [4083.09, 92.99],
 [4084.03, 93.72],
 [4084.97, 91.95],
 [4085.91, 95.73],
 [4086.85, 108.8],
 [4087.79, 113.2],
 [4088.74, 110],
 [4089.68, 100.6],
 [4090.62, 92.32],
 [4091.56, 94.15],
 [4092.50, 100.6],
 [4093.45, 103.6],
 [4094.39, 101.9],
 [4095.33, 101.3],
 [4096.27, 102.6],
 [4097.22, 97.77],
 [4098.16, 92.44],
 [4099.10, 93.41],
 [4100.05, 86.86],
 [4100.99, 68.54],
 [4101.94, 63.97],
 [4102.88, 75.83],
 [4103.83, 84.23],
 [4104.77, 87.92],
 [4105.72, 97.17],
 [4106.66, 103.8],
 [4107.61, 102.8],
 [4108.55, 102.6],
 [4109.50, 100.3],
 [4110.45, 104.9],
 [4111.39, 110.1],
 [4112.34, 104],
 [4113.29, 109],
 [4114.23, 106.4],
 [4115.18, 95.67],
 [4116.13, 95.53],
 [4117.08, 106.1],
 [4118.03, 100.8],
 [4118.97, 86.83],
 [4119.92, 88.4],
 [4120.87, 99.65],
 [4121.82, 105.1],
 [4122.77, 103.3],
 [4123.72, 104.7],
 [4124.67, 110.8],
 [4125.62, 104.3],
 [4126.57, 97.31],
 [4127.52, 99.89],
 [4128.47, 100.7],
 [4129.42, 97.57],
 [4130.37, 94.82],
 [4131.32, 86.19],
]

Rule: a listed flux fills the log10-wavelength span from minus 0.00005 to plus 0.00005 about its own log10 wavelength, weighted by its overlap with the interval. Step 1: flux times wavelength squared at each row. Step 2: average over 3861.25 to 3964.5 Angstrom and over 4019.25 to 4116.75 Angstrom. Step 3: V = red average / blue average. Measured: 1.4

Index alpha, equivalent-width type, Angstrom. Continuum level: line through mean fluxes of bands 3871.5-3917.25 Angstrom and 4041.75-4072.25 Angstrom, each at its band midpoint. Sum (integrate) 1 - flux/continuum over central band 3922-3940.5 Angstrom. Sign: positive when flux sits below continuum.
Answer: 8.9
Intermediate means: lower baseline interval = 78.3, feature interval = 42.1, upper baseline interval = 90.2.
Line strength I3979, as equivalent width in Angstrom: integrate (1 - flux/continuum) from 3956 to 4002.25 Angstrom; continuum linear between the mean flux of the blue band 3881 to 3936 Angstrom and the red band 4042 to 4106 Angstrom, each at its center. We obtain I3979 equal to 2.19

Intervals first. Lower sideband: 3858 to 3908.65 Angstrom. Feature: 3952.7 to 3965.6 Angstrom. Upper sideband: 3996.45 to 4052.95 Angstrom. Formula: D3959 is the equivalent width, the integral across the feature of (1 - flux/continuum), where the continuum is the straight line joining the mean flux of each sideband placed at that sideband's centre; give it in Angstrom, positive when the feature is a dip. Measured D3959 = 3.2 Angstrom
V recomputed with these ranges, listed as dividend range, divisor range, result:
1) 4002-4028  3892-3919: 1.26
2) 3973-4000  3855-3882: 1.16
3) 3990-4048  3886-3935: 1.48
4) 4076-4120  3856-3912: 1.35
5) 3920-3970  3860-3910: 0.72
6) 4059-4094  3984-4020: 1.04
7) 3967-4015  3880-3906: 1.15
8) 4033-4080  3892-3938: 1.51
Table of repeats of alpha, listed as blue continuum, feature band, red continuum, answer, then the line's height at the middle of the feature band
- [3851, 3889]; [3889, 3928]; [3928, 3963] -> -3.8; 69.8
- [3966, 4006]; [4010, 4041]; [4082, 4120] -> -4.3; 85.9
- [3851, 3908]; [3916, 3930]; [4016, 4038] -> 3.0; 85.2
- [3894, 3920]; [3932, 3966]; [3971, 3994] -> 9.7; 82.9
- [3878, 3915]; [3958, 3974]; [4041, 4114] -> 7.1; 84.4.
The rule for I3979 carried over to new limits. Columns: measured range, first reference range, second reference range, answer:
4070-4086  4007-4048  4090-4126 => 0.58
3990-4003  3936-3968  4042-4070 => -3.68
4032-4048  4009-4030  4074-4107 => 0.66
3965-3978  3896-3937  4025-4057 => 4.65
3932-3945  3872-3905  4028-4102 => 6.65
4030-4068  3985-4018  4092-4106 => 0.18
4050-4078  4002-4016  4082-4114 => 0.98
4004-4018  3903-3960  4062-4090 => -2.03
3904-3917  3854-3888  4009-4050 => 0.57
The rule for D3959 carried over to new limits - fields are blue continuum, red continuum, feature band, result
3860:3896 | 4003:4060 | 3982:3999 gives -0.3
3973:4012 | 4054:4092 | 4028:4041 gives -0.4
